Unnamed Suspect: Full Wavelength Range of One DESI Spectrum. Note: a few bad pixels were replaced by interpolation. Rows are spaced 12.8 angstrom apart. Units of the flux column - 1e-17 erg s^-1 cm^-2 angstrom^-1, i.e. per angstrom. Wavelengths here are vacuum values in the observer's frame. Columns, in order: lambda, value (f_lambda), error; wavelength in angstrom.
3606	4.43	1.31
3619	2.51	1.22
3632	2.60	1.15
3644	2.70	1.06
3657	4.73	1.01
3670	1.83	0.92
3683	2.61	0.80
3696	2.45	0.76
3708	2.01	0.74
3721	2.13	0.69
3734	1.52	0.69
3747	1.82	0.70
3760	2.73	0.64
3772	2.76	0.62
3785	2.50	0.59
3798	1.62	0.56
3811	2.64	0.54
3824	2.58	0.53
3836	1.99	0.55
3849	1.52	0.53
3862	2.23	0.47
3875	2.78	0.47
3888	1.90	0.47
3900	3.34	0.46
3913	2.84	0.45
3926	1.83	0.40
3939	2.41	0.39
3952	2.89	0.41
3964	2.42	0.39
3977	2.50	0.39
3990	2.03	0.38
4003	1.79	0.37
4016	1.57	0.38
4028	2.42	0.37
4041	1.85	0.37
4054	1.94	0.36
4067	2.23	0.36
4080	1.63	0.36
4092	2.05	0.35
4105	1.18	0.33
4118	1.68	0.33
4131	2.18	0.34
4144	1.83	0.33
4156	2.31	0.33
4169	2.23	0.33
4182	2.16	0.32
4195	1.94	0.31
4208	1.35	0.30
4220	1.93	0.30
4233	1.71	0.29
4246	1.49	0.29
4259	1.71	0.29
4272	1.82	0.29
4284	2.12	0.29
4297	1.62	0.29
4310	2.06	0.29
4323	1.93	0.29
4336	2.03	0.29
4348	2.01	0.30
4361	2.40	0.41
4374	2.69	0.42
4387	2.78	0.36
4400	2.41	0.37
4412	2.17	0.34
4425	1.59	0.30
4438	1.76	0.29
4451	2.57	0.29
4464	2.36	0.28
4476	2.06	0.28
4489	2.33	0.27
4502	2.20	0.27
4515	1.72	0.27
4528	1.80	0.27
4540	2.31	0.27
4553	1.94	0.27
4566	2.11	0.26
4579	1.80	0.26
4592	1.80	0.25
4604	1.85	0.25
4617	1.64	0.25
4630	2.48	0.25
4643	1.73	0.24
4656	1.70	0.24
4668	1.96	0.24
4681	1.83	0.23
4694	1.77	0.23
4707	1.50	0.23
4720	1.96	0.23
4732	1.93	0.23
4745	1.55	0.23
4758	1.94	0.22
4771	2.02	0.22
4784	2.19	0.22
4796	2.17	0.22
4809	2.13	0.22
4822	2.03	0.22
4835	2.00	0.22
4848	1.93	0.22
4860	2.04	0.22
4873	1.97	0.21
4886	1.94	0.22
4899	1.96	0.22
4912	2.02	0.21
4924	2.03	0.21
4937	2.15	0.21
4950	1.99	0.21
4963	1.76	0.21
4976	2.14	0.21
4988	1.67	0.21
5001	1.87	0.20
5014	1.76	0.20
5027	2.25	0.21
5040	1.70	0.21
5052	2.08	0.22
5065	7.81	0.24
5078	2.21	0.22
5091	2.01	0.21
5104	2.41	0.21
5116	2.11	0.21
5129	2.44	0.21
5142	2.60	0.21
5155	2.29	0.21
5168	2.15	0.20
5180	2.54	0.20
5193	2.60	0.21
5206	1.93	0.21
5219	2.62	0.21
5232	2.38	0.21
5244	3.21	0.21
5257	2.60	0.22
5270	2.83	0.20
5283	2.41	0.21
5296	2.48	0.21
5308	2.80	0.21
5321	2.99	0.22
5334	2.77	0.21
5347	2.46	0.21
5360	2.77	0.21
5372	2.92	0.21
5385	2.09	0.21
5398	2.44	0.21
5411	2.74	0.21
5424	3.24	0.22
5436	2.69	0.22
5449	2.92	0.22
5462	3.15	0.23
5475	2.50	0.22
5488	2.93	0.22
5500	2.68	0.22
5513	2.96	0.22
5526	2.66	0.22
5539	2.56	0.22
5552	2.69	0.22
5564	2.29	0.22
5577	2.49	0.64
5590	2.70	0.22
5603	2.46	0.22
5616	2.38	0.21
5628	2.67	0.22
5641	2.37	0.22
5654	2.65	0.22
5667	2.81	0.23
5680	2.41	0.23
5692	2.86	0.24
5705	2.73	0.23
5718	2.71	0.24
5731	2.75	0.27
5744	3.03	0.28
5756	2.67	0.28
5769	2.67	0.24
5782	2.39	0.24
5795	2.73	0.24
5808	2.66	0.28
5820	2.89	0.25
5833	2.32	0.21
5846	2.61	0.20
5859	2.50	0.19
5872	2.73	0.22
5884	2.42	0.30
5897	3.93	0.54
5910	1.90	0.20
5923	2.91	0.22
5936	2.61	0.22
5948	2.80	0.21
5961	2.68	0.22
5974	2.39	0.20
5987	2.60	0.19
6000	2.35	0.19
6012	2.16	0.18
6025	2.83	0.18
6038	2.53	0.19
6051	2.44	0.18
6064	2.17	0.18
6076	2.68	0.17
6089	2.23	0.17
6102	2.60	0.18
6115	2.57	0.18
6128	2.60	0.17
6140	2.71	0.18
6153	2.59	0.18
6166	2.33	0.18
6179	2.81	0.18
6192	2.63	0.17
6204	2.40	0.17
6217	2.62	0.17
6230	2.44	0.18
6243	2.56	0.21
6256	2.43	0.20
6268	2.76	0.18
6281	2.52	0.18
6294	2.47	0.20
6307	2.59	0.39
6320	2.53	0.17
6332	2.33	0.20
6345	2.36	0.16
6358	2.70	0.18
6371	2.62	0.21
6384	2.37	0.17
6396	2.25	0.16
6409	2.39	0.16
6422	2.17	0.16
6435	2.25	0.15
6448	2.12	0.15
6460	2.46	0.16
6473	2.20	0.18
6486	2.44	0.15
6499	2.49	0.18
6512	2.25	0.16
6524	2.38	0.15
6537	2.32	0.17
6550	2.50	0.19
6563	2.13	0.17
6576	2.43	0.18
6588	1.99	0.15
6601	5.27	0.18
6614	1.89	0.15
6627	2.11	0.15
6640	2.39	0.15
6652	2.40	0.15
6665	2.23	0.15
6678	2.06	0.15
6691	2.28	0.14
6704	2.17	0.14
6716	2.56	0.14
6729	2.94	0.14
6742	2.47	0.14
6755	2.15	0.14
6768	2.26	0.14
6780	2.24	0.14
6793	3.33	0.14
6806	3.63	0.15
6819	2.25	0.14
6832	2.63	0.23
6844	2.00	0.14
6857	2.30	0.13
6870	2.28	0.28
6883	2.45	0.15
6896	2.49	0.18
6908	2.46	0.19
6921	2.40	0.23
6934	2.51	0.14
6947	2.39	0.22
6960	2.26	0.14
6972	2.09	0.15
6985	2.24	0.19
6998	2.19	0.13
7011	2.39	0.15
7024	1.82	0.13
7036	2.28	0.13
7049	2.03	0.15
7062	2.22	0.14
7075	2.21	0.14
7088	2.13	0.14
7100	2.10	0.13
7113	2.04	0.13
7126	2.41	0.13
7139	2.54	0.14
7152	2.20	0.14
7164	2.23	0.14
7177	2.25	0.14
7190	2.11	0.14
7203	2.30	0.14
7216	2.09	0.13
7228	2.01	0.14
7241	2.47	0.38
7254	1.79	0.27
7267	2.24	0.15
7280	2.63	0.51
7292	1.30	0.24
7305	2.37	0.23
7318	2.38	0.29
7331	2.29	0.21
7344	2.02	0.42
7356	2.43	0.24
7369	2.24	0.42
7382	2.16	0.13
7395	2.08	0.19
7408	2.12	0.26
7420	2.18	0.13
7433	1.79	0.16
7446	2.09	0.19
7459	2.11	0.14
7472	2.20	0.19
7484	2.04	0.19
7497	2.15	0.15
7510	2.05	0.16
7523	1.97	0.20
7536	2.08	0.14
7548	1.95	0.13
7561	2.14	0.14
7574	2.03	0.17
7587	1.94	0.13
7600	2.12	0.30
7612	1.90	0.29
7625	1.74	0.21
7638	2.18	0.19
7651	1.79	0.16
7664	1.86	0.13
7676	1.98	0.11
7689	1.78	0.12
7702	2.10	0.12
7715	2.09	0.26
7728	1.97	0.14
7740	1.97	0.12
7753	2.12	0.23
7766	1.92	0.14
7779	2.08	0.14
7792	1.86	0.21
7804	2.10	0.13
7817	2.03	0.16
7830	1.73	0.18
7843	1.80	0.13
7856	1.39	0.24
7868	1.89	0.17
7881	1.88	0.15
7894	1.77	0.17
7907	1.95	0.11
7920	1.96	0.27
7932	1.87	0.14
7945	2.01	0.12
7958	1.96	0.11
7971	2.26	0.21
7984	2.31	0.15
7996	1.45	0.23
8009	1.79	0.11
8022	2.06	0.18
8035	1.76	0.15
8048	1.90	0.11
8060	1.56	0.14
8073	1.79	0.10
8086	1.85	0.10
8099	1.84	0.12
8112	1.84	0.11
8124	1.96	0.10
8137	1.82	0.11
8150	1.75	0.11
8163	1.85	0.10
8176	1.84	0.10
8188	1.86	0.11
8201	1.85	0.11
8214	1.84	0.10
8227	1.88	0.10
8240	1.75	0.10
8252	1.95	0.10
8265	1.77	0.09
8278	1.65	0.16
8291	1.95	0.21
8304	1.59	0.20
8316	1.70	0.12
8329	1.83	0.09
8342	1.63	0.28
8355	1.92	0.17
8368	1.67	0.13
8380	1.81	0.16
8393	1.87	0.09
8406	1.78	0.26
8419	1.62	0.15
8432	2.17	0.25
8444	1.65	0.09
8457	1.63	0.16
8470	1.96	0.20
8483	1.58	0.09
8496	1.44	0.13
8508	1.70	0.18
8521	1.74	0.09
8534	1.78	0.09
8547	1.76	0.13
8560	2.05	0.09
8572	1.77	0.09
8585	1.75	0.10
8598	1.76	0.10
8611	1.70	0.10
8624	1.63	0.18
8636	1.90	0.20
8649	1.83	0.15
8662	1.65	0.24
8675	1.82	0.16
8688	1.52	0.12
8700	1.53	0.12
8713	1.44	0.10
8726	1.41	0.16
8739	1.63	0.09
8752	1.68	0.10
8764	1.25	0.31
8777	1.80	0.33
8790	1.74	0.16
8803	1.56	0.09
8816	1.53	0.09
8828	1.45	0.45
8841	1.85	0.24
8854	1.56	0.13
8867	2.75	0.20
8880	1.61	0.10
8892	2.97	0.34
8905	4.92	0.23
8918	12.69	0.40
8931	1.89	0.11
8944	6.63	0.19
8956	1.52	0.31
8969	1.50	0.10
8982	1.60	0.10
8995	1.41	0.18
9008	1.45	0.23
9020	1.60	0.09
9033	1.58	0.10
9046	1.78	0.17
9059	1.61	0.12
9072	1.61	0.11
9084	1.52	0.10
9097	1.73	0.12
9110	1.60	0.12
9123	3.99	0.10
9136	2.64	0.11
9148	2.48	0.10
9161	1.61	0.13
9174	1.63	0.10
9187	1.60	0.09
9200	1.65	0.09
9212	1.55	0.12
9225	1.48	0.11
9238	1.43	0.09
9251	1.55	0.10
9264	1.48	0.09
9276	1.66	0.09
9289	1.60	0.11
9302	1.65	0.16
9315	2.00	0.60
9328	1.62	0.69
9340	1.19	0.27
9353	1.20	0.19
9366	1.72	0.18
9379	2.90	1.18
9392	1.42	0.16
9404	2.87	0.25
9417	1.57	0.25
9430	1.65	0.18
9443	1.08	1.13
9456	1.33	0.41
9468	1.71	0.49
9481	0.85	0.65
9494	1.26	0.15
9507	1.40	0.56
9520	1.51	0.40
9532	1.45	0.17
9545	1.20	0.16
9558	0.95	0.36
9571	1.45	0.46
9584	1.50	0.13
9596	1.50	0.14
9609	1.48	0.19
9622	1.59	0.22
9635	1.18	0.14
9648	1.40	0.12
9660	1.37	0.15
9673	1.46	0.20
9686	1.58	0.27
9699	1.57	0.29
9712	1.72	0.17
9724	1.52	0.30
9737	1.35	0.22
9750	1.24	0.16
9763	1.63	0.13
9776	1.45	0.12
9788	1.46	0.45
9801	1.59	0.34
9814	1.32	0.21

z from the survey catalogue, 0.36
